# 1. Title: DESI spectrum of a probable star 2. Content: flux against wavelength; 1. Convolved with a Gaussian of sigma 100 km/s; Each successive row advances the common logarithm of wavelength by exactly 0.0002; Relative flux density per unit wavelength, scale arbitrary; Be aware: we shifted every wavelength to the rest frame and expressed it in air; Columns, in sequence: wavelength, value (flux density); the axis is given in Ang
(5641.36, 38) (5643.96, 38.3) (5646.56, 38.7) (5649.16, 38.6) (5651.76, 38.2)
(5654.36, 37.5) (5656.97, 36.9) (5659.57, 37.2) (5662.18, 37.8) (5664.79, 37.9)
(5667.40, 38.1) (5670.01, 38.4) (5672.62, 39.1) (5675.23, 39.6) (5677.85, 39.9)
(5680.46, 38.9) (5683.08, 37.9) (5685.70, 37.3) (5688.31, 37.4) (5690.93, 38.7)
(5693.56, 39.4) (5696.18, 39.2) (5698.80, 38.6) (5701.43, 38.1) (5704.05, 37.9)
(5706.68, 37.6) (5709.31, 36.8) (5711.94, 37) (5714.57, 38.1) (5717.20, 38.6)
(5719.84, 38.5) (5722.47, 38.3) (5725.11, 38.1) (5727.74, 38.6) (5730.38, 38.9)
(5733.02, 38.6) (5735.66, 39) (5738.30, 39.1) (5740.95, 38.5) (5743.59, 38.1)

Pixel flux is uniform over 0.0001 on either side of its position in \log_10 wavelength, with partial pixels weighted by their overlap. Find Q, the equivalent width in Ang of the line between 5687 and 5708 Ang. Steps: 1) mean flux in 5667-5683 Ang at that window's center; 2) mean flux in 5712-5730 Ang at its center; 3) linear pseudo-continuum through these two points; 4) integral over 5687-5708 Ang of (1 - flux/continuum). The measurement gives 0.15 Ang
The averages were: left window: 39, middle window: 38.4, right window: 38.3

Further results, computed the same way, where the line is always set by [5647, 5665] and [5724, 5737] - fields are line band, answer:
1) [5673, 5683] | -0.3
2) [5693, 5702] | -0.1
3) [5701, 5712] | 0.3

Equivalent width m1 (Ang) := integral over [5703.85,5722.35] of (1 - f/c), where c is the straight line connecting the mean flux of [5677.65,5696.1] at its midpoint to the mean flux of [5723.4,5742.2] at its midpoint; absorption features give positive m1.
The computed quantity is 0.4 Ang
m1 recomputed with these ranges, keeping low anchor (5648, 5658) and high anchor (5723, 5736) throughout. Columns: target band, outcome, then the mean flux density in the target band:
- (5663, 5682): -0.4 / 38.8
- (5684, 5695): 0.0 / 38.2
